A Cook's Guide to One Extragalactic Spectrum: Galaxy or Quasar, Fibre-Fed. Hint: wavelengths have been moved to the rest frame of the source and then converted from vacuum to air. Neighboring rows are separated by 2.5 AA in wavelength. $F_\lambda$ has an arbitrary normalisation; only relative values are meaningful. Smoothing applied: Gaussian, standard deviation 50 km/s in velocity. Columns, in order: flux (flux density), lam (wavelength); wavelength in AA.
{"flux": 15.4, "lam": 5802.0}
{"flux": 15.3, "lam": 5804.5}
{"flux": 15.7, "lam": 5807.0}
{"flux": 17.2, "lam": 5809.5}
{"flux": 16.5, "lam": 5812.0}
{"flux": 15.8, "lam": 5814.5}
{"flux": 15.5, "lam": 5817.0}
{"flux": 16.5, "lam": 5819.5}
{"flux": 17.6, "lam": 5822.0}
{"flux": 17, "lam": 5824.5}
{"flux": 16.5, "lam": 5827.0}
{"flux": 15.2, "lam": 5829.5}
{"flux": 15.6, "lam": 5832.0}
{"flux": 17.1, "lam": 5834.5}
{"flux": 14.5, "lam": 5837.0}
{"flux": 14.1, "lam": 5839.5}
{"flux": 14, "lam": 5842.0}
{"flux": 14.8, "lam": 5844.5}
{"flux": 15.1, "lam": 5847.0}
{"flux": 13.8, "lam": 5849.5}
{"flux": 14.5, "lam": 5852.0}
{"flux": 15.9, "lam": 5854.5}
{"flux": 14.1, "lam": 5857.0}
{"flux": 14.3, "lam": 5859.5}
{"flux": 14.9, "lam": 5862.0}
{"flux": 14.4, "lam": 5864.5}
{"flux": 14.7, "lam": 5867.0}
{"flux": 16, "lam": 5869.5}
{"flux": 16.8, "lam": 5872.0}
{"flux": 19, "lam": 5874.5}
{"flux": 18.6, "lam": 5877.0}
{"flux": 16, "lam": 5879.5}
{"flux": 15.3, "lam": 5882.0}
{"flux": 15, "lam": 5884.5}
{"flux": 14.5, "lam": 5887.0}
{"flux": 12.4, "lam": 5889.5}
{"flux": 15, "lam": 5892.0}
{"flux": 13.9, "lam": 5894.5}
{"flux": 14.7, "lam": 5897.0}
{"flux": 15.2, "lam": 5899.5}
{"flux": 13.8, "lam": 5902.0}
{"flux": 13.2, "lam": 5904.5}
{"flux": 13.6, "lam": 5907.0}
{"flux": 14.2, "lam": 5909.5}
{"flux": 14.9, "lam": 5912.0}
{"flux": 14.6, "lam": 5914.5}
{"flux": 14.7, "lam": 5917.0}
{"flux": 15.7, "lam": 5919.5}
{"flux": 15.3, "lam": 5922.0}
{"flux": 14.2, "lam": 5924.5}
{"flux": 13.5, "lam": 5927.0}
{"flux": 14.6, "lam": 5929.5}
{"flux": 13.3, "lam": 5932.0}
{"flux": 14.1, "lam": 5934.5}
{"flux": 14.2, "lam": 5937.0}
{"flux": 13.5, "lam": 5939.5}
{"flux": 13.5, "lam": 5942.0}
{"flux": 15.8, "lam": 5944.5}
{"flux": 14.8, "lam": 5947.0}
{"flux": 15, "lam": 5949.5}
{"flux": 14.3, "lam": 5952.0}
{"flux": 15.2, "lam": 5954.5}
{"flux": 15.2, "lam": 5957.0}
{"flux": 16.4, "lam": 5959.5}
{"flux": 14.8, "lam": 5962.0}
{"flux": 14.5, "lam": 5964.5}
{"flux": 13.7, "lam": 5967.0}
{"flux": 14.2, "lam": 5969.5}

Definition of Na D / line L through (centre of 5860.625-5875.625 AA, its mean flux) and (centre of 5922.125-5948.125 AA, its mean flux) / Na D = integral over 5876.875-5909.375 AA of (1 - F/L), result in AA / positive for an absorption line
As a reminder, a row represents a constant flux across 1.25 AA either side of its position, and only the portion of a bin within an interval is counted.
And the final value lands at 1.6 AA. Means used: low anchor 15.9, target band 14.6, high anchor 14.2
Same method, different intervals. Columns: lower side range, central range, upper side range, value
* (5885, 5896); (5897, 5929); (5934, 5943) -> -1.1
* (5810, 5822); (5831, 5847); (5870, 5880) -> 1.7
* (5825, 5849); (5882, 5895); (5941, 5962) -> 0.7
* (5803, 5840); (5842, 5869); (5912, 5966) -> 1.7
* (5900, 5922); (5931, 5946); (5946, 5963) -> 0.8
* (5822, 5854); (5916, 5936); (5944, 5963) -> 1.0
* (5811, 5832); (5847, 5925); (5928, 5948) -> 0.9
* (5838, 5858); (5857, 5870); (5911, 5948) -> -0.2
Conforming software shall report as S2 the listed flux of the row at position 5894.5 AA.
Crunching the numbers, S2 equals 13.9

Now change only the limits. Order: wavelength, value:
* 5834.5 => 17.1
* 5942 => 13.5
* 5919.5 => 15.7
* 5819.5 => 16.5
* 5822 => 17.6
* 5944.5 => 15.8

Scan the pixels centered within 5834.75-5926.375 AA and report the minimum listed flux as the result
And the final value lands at 12.4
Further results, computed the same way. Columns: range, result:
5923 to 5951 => 13.3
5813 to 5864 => 13.8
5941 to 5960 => 13.5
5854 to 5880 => 14.1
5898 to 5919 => 13.2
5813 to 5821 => 15.5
